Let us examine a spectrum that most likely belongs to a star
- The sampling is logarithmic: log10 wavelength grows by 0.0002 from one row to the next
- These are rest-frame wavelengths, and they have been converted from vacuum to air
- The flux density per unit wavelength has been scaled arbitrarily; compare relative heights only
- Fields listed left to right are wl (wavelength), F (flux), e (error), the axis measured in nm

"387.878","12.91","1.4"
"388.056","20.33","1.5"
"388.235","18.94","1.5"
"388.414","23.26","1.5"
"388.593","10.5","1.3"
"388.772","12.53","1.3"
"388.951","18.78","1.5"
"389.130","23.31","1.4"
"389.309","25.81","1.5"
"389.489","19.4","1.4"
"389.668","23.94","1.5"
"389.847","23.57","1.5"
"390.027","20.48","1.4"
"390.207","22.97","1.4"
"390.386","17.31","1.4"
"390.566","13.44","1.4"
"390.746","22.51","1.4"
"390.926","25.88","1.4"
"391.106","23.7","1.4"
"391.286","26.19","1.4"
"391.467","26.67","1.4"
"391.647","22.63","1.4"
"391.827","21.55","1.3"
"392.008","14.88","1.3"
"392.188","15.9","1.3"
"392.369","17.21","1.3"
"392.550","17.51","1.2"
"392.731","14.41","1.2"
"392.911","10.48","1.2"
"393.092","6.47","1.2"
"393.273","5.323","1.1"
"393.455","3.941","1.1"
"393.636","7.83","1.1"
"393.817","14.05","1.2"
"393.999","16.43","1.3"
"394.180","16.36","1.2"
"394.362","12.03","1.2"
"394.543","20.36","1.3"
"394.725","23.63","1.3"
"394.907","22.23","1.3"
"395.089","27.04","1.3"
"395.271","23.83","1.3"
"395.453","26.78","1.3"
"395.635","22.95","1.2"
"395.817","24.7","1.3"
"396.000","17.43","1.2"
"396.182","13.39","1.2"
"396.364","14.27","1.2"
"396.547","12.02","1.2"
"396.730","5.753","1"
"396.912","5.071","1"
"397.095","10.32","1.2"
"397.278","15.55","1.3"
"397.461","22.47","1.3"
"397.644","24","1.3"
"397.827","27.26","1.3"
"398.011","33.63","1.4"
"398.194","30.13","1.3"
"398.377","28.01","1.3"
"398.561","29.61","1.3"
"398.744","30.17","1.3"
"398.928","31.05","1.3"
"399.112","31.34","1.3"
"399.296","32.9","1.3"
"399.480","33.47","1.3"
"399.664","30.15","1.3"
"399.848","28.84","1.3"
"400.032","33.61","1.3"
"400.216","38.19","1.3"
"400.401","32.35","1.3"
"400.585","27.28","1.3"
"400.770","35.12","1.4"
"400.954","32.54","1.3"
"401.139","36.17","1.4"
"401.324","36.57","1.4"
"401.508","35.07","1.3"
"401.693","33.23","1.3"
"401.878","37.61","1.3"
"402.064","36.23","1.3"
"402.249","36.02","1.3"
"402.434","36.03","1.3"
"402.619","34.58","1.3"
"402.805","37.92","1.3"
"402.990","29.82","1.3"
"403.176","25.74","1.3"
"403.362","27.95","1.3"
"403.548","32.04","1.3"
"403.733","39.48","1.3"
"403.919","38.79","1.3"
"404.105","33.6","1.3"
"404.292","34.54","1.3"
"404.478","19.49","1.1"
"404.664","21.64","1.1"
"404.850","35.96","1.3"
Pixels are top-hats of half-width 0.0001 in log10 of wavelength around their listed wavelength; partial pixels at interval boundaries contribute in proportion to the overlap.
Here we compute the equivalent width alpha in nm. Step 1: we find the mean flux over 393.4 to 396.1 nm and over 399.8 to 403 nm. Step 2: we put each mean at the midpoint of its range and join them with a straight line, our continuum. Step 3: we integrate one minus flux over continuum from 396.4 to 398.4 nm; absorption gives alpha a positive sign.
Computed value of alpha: 0.51 nm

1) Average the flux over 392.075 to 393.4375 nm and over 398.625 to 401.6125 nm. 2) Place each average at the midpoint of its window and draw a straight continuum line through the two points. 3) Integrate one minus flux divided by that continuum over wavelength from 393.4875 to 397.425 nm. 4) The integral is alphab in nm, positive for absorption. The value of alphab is 0.49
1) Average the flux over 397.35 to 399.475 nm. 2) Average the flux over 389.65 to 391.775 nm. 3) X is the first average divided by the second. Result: 1.3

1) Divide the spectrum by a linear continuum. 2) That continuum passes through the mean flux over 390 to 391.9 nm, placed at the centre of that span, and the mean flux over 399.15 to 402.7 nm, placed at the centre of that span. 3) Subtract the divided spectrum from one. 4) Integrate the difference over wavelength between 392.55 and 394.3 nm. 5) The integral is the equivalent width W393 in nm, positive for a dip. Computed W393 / 0.99 nm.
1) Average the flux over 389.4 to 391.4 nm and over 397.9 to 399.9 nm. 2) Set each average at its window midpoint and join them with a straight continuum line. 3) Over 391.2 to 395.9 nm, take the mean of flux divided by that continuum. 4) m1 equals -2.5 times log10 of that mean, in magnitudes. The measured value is 0.380 mag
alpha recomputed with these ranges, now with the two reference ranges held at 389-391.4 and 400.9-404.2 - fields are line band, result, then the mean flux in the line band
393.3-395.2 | 0.74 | 16.1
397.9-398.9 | 0.00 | 30.3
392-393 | 0.38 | 15.1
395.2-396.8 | 0.56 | 18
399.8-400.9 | -0.02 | 32.7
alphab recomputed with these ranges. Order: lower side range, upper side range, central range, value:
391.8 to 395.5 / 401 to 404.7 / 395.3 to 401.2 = -0.117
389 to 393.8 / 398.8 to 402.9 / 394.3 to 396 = 0.133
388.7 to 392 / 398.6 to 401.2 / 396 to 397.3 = 0.794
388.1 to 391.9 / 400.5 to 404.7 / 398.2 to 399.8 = -0.058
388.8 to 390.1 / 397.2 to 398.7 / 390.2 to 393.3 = 0.643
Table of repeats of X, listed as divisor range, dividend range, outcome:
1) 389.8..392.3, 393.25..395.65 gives 0.83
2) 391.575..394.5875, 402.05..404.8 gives 2.33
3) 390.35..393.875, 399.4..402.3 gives 2.07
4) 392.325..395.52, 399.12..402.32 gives 2.14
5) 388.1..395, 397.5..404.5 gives 1.81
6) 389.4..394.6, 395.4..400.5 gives 1.41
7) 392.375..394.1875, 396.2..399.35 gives 1.96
